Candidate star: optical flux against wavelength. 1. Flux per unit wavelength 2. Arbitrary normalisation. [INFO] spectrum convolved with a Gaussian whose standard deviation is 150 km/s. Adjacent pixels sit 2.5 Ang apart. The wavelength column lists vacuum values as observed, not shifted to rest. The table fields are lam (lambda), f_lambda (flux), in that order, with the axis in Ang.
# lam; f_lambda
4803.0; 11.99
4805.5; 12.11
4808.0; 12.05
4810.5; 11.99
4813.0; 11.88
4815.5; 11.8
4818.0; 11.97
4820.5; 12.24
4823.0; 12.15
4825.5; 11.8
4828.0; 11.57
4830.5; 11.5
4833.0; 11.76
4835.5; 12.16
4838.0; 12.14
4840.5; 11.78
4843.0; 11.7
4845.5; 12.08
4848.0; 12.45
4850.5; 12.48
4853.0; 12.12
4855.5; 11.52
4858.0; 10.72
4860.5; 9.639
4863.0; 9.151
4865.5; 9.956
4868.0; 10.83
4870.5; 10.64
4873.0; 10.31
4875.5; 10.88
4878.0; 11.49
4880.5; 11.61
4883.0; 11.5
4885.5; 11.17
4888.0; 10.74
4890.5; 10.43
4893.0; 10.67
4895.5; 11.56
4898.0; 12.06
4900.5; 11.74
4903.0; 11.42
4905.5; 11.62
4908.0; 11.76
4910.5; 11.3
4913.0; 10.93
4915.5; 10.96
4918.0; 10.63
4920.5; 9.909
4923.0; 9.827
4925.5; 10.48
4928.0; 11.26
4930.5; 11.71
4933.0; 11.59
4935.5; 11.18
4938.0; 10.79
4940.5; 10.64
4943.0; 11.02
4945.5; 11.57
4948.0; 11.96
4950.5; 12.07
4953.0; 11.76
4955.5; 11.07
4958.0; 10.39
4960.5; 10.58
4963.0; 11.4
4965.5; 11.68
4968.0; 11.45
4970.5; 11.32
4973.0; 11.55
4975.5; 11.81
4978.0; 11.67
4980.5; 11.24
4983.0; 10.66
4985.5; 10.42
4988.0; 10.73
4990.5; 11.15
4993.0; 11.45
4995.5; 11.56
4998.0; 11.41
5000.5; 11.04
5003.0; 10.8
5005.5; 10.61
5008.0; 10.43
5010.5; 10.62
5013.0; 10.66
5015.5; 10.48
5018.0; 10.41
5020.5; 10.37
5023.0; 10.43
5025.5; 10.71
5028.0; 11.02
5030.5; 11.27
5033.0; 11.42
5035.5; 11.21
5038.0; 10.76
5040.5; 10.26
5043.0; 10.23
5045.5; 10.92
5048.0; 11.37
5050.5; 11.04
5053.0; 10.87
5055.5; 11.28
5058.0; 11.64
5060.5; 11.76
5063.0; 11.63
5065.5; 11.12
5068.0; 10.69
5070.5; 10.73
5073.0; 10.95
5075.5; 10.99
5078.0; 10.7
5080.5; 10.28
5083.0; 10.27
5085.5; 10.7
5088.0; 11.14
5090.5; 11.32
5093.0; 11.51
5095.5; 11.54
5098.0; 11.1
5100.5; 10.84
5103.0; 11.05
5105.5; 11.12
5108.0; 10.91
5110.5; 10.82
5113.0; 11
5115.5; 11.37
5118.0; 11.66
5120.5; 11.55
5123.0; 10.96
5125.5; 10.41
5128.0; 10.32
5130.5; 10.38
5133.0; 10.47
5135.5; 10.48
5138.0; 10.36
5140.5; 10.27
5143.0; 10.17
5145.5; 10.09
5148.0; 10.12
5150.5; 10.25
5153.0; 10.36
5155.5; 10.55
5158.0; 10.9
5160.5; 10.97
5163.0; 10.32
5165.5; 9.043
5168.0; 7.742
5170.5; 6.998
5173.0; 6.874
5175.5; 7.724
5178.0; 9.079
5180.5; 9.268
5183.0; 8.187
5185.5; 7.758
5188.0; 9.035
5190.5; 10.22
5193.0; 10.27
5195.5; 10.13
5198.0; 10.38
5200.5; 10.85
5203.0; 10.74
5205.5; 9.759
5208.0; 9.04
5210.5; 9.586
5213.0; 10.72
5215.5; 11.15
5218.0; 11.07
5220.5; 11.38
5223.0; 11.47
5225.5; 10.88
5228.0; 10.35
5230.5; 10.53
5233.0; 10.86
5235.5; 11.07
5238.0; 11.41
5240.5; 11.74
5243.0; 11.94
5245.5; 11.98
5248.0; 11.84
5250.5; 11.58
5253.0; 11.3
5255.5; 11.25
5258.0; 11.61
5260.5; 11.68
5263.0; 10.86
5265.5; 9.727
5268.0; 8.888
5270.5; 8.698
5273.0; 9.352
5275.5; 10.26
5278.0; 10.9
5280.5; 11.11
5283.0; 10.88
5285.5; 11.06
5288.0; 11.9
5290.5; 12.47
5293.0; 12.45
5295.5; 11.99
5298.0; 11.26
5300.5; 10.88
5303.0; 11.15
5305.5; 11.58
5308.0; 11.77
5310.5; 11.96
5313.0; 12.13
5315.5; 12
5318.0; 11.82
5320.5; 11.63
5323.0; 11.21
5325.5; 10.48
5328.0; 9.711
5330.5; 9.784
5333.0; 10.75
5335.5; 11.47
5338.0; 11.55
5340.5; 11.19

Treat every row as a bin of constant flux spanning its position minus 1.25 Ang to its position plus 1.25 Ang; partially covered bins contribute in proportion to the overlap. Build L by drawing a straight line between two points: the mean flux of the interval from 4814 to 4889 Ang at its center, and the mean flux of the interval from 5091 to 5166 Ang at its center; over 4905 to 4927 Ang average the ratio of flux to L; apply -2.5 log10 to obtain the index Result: 0.043 mag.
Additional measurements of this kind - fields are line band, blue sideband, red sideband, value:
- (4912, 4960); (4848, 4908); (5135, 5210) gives -0.02 mag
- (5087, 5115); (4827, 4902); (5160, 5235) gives -0.10 mag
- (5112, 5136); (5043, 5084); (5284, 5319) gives 0.03 mag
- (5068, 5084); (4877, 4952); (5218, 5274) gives 0.04 mag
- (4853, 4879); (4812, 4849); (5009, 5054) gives 0.11 mag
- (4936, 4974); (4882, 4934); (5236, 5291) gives -0.02 mag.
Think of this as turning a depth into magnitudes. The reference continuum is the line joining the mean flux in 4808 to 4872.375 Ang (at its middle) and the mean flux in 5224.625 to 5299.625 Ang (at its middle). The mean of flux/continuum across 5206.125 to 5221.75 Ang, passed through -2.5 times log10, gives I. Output 0.07 mag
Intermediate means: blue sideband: 11.5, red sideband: 11.1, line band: 10.5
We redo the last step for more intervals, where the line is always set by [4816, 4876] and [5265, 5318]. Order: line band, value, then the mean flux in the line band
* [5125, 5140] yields 0.08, 10.4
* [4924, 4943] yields 0.03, 11.1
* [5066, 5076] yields 0.04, 10.8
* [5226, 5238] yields 0.04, 10.8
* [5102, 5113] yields 0.02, 11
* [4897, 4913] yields -0.02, 11.6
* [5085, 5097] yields 0.00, 11.3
